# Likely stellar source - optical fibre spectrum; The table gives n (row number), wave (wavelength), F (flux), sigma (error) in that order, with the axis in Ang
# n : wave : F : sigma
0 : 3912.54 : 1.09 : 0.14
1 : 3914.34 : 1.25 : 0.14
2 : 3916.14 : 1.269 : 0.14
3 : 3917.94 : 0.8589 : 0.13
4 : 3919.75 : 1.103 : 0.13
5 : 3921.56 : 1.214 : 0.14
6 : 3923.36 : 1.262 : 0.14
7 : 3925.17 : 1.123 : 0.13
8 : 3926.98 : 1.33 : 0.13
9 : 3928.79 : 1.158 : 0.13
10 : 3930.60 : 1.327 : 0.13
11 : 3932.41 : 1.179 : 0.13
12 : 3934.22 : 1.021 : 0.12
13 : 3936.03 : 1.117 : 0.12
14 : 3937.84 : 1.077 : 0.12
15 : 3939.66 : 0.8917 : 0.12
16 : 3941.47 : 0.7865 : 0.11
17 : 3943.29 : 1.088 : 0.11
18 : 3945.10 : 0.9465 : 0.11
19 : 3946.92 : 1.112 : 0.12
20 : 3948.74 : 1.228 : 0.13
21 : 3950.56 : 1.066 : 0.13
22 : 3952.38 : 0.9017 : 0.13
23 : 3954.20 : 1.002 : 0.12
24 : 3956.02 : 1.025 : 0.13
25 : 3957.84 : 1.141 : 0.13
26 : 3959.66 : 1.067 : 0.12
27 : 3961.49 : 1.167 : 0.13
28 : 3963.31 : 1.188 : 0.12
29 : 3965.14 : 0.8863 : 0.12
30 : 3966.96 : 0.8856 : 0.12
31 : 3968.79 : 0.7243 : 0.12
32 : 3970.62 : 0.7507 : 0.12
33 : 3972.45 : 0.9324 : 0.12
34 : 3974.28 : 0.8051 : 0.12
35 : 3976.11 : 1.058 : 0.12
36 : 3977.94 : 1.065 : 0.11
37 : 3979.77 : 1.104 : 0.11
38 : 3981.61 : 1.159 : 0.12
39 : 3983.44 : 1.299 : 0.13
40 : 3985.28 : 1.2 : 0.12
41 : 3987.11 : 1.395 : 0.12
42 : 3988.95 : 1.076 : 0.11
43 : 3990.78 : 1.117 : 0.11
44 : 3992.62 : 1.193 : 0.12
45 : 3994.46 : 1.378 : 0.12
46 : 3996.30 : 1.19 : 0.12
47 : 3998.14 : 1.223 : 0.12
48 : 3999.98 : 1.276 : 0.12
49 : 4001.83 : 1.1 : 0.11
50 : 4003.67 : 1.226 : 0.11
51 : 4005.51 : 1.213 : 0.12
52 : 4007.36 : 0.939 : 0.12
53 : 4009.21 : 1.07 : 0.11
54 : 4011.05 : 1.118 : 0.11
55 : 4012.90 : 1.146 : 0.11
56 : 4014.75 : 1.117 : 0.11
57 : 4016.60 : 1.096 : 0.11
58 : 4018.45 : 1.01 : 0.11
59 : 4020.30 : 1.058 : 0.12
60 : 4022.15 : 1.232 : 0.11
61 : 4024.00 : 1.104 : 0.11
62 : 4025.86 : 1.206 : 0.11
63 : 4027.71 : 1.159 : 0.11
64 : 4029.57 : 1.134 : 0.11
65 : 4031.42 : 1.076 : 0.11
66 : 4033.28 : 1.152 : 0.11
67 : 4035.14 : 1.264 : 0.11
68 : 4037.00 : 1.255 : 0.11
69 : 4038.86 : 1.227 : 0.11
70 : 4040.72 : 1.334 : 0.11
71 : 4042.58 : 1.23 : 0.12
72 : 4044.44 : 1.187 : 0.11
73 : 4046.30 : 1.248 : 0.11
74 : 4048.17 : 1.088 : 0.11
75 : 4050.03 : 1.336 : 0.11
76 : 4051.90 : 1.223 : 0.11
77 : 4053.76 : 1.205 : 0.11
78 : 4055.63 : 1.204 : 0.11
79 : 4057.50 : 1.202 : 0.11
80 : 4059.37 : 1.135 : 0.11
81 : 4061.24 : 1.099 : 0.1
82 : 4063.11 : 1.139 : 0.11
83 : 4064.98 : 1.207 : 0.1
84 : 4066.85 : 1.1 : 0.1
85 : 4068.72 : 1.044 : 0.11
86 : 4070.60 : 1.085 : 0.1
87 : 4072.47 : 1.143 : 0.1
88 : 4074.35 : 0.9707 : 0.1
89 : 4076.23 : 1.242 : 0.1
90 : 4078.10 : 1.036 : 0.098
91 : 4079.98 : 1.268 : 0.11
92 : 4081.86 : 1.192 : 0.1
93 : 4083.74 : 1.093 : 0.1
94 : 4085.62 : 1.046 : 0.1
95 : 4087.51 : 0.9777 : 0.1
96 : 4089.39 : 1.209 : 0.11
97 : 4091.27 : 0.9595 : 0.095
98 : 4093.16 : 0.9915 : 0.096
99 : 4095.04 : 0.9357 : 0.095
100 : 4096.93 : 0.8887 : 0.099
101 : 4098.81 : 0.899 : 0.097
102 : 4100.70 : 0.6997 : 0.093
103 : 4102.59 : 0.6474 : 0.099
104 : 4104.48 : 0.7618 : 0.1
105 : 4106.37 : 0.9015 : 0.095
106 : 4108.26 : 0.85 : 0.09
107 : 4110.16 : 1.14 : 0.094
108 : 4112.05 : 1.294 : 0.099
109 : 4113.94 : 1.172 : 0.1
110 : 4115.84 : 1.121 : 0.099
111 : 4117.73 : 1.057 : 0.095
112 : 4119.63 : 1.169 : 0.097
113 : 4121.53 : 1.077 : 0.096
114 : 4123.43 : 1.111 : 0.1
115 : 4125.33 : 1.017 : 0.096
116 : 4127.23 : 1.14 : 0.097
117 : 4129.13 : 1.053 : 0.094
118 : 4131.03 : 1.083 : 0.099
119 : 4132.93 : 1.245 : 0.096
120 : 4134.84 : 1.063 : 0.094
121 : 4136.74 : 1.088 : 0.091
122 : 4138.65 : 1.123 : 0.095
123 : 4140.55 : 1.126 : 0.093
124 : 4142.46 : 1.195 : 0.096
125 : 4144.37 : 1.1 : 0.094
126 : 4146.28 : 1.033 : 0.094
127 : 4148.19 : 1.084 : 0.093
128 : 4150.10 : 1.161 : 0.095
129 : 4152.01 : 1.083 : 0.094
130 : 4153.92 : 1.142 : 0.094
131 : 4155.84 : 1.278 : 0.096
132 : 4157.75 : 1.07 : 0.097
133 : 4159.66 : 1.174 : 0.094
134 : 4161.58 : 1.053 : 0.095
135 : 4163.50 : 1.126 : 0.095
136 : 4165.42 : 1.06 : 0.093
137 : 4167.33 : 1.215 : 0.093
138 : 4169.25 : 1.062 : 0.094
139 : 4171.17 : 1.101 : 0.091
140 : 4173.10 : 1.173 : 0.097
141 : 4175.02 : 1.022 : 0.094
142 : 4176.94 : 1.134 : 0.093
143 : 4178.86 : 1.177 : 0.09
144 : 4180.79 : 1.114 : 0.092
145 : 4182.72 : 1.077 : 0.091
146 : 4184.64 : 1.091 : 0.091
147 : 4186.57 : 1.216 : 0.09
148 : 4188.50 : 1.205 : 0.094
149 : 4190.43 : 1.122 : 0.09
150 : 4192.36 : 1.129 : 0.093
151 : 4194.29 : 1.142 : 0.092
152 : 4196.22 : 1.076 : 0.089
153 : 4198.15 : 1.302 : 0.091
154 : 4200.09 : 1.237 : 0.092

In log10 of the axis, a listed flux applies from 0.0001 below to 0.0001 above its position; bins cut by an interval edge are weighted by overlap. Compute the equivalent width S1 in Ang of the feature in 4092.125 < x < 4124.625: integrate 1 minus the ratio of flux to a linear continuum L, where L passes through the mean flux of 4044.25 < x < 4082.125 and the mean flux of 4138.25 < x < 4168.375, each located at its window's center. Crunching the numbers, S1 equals 4.5 Ang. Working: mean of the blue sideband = 1.16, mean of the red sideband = 1.13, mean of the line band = 0.984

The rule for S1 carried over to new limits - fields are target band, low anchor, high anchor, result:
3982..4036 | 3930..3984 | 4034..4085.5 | -3.06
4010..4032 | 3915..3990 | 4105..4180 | -0.73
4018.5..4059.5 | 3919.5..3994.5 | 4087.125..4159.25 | -4.75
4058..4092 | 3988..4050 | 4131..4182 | 1.15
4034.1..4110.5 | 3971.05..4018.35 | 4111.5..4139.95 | 2.49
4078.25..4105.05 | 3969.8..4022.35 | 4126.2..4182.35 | 3.50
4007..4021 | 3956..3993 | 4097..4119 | -0.62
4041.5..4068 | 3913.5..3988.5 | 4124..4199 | -2.06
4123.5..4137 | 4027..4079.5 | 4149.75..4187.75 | 0.48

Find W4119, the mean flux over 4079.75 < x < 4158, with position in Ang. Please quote 1.06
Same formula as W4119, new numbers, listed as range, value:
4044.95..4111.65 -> 1.06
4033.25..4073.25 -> 1.19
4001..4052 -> 1.16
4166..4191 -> 1.13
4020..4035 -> 1.15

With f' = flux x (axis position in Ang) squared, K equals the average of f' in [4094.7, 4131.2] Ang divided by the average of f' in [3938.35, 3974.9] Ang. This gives 1.10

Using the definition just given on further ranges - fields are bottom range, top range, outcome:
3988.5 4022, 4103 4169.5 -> 1.02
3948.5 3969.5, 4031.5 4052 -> 1.25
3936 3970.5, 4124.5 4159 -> 1.22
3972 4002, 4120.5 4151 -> 1.03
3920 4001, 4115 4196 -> 1.13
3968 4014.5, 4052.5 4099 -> 1.03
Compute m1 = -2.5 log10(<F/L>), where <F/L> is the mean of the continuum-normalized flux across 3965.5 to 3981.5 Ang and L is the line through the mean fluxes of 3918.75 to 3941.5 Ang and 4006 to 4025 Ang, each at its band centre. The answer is 0.20 mag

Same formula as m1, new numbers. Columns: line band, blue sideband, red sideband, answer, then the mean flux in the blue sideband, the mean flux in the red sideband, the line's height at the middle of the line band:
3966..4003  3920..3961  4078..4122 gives -0.03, 1.09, 1.01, 1.07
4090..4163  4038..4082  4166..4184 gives 0.09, 1.17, 1.12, 1.14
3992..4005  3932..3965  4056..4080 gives -0.14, 1.05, 1.13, 1.08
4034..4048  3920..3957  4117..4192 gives -0.12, 1.09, 1.12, 1.11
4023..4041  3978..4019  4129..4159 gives -0.03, 1.16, 1.12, 1.16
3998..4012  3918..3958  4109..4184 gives -0.04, 1.09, 1.12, 1.1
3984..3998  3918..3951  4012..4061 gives -0.07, 1.11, 1.18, 1.15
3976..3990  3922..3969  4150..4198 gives -0.09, 1.07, 1.13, 1.08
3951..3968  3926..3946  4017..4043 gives 0.08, 1.08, 1.17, 1.11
